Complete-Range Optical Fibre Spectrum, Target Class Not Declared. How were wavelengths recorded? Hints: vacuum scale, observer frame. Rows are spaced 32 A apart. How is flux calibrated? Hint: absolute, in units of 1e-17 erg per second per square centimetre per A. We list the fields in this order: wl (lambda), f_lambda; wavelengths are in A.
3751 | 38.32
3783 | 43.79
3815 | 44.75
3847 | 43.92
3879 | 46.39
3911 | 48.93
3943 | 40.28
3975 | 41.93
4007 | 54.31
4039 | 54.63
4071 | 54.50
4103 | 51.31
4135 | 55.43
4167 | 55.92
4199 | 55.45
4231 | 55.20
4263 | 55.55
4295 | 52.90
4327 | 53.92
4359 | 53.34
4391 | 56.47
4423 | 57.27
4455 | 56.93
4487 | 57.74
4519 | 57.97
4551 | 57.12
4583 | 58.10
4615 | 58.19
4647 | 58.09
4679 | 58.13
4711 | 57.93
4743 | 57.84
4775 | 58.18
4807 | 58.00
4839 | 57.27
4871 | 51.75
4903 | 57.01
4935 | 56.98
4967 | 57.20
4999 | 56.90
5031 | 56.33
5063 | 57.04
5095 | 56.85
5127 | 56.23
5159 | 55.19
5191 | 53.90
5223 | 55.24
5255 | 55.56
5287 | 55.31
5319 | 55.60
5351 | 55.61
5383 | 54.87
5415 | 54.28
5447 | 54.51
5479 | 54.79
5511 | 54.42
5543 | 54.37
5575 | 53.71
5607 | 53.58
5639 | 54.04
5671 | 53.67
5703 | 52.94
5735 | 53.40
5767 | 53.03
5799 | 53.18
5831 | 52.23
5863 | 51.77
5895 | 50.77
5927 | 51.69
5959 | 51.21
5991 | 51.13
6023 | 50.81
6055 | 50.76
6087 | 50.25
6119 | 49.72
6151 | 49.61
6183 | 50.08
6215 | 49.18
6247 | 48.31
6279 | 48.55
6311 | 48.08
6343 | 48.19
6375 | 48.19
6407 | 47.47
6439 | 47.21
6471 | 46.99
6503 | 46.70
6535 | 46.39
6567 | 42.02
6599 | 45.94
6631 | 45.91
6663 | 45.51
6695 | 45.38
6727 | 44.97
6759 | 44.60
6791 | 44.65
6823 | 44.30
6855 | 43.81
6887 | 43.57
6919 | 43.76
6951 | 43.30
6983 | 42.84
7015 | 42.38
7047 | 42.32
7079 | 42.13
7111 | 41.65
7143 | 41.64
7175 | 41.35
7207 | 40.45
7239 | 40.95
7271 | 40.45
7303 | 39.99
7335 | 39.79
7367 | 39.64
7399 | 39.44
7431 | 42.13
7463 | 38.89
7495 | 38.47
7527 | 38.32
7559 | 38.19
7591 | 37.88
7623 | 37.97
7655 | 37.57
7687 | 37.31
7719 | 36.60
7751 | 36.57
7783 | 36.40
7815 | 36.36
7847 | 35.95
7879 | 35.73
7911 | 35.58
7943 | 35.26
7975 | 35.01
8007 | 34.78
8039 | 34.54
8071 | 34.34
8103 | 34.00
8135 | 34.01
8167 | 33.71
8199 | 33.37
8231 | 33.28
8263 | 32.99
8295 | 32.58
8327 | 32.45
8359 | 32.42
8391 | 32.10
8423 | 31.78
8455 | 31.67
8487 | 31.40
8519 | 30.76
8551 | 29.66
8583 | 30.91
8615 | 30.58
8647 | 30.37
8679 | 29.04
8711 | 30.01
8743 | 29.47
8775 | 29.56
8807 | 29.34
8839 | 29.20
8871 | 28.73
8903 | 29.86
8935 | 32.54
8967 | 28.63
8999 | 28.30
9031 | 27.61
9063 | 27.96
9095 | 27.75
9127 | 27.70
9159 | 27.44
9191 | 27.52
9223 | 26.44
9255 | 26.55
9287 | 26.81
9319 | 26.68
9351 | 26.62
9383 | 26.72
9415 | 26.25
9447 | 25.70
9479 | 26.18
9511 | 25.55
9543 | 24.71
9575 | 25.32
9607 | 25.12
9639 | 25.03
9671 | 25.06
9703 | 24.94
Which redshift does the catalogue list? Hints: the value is 0.000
